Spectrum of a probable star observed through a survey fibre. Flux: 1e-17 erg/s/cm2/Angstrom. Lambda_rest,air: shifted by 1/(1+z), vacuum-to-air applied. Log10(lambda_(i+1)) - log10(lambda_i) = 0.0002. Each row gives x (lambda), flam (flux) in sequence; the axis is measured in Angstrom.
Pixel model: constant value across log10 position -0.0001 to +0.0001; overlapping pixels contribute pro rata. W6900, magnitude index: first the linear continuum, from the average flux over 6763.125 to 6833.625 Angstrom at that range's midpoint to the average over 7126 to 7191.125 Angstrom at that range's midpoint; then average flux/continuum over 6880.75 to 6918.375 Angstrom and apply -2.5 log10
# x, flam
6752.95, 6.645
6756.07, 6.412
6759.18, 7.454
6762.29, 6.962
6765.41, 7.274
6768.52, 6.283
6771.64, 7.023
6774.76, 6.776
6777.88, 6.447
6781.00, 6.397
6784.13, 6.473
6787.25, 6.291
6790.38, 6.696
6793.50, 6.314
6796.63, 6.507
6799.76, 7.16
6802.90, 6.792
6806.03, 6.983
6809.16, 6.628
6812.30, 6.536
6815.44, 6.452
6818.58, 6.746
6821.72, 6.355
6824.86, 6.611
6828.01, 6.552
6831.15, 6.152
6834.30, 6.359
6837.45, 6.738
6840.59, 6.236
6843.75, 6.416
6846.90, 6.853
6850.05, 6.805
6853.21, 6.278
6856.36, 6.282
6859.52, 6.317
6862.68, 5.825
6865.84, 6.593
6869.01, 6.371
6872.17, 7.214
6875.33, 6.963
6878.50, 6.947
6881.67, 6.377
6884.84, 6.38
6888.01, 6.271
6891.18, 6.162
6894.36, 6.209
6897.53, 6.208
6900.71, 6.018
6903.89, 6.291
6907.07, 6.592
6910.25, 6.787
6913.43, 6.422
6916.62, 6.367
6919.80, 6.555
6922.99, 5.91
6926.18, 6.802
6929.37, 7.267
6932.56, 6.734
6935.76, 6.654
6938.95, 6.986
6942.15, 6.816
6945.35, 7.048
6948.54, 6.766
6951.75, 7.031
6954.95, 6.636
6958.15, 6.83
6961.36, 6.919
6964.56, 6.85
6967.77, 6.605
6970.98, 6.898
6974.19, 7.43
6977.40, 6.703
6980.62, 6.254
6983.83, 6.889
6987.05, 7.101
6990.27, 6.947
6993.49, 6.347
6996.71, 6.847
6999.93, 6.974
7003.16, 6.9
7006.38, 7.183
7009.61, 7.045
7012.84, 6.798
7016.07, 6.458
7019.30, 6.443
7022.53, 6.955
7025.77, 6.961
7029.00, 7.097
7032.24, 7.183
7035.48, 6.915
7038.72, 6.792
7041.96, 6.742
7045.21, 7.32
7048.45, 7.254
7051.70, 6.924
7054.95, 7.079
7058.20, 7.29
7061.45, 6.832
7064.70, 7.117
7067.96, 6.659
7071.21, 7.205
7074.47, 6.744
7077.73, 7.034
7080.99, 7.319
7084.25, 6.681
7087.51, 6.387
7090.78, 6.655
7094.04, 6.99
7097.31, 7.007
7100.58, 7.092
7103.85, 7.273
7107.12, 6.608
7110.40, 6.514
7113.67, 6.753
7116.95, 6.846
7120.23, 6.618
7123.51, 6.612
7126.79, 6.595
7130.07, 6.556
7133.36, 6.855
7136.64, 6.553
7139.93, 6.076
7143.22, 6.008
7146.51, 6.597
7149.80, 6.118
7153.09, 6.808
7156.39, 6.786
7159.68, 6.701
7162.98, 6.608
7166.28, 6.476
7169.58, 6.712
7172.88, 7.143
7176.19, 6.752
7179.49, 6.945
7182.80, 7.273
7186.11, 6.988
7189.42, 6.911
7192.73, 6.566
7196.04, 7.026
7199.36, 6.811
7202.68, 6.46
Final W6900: 0.05 mag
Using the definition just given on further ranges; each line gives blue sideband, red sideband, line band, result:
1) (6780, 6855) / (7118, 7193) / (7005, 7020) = -0.029 mag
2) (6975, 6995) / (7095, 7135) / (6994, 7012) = -0.032 mag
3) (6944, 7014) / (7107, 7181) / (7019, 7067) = -0.037 mag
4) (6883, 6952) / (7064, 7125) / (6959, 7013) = -0.032 mag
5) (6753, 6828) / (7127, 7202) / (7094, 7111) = -0.039 mag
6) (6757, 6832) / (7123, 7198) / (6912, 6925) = 0.058 mag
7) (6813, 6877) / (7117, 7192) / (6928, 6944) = -0.053 mag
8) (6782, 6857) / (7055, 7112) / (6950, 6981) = -0.014 mag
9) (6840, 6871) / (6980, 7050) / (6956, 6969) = -0.011 mag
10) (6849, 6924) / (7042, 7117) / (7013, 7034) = -0.010 mag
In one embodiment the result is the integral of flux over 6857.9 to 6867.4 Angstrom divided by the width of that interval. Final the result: 6.24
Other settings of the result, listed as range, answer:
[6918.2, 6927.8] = 6.43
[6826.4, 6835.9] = 6.35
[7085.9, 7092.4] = 6.52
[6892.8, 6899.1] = 6.21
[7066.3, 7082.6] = 6.99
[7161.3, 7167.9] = 6.54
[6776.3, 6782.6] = 6.42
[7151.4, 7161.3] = 6.77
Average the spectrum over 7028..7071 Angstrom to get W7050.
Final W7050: 7.02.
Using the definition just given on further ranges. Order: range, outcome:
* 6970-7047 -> 6.88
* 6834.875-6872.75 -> 6.47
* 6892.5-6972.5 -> 6.65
